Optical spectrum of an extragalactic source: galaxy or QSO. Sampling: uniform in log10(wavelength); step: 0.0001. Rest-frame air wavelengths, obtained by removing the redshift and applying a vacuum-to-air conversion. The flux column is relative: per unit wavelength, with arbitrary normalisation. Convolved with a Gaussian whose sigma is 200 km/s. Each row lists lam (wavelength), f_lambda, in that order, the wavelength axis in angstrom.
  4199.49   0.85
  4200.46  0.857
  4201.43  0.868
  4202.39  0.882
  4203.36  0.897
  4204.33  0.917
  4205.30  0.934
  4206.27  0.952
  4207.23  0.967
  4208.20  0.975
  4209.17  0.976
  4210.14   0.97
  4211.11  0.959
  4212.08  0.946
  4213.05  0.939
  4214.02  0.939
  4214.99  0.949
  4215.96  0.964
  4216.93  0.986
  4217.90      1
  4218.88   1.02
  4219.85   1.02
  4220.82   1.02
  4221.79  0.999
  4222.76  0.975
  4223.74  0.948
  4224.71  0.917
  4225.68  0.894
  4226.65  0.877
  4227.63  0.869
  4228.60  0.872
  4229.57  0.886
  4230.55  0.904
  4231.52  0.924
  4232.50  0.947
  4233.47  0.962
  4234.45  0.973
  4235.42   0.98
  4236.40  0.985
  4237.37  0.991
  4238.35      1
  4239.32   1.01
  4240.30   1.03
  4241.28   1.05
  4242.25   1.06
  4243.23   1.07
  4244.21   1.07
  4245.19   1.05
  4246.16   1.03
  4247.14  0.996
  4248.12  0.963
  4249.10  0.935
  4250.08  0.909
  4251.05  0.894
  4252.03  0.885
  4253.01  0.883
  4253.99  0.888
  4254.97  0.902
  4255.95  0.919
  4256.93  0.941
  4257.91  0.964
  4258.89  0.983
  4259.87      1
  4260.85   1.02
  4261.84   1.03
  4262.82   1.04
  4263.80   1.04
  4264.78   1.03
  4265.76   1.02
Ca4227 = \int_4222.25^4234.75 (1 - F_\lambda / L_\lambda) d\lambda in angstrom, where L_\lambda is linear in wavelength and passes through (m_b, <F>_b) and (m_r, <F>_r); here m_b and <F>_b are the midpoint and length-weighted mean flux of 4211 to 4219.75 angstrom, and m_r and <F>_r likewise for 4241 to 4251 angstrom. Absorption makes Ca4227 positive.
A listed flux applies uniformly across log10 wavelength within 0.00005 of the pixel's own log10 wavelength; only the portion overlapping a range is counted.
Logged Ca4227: 0.9 angstrom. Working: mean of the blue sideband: 0.969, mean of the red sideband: 1.01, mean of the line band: 0.918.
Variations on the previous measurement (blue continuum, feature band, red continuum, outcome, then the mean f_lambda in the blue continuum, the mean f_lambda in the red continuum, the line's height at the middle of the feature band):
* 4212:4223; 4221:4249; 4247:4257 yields -0.75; 0.981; 0.916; 0.948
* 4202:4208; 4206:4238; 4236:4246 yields 0.72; 0.928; 1.03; 0.977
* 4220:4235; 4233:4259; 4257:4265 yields -0.01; 0.934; 1.01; 0.975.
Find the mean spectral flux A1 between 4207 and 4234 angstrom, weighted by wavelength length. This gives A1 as 0.95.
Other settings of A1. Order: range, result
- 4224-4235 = 0.913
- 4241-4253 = 0.988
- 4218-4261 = 0.964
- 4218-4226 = 0.977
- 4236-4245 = 1.03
